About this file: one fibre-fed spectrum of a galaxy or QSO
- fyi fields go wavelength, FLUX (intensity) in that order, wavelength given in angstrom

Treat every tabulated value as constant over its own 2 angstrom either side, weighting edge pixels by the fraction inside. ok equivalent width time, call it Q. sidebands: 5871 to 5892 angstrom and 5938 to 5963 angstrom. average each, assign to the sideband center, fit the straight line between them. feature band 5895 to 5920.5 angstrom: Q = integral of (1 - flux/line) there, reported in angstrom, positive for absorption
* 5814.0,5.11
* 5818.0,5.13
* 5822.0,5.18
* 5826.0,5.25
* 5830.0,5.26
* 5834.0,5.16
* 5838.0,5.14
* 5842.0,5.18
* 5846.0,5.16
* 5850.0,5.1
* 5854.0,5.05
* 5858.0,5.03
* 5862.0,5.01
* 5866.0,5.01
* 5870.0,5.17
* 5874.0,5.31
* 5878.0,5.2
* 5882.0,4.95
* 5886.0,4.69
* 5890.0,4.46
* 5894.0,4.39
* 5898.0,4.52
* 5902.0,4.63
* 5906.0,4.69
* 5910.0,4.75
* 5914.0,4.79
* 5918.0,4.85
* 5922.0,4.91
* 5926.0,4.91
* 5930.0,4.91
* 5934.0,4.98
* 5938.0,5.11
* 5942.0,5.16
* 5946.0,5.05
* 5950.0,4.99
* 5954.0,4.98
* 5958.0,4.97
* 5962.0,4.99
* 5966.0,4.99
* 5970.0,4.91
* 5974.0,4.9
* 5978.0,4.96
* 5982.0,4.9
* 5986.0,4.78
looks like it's 1.4 angstrom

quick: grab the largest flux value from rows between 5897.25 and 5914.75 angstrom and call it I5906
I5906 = 4.79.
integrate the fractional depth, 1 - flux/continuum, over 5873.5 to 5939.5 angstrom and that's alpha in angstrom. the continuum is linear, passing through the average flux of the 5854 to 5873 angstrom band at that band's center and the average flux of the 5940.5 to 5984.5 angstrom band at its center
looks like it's 2.8 angstrom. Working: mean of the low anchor 5.07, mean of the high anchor 4.98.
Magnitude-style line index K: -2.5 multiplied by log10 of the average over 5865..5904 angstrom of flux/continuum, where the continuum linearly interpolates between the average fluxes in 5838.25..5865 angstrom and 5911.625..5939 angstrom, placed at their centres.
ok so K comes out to 0.04 mag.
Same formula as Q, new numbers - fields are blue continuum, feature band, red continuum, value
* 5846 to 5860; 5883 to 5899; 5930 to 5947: 1.7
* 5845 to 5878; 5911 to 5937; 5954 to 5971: 0.7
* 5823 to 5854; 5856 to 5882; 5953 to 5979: 0.1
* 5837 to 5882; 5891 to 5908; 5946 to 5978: 1.7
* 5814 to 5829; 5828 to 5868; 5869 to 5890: -0.1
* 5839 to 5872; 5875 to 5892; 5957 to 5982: 0.7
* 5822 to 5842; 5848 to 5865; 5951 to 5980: 0.4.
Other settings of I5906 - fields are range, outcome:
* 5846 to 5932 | 5.31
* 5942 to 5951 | 5.16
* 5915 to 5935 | 4.98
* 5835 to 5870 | 5.18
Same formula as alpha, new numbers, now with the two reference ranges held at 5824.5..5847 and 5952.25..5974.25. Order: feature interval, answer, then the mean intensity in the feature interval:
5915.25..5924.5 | 0.30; 4.87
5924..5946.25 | -0.03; 5.02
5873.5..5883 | -0.06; 5.15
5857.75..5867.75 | 0.25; 5.01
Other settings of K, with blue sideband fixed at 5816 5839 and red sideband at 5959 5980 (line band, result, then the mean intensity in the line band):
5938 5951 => -0.02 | 5.08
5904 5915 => 0.07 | 4.74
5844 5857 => 0.01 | 5.1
